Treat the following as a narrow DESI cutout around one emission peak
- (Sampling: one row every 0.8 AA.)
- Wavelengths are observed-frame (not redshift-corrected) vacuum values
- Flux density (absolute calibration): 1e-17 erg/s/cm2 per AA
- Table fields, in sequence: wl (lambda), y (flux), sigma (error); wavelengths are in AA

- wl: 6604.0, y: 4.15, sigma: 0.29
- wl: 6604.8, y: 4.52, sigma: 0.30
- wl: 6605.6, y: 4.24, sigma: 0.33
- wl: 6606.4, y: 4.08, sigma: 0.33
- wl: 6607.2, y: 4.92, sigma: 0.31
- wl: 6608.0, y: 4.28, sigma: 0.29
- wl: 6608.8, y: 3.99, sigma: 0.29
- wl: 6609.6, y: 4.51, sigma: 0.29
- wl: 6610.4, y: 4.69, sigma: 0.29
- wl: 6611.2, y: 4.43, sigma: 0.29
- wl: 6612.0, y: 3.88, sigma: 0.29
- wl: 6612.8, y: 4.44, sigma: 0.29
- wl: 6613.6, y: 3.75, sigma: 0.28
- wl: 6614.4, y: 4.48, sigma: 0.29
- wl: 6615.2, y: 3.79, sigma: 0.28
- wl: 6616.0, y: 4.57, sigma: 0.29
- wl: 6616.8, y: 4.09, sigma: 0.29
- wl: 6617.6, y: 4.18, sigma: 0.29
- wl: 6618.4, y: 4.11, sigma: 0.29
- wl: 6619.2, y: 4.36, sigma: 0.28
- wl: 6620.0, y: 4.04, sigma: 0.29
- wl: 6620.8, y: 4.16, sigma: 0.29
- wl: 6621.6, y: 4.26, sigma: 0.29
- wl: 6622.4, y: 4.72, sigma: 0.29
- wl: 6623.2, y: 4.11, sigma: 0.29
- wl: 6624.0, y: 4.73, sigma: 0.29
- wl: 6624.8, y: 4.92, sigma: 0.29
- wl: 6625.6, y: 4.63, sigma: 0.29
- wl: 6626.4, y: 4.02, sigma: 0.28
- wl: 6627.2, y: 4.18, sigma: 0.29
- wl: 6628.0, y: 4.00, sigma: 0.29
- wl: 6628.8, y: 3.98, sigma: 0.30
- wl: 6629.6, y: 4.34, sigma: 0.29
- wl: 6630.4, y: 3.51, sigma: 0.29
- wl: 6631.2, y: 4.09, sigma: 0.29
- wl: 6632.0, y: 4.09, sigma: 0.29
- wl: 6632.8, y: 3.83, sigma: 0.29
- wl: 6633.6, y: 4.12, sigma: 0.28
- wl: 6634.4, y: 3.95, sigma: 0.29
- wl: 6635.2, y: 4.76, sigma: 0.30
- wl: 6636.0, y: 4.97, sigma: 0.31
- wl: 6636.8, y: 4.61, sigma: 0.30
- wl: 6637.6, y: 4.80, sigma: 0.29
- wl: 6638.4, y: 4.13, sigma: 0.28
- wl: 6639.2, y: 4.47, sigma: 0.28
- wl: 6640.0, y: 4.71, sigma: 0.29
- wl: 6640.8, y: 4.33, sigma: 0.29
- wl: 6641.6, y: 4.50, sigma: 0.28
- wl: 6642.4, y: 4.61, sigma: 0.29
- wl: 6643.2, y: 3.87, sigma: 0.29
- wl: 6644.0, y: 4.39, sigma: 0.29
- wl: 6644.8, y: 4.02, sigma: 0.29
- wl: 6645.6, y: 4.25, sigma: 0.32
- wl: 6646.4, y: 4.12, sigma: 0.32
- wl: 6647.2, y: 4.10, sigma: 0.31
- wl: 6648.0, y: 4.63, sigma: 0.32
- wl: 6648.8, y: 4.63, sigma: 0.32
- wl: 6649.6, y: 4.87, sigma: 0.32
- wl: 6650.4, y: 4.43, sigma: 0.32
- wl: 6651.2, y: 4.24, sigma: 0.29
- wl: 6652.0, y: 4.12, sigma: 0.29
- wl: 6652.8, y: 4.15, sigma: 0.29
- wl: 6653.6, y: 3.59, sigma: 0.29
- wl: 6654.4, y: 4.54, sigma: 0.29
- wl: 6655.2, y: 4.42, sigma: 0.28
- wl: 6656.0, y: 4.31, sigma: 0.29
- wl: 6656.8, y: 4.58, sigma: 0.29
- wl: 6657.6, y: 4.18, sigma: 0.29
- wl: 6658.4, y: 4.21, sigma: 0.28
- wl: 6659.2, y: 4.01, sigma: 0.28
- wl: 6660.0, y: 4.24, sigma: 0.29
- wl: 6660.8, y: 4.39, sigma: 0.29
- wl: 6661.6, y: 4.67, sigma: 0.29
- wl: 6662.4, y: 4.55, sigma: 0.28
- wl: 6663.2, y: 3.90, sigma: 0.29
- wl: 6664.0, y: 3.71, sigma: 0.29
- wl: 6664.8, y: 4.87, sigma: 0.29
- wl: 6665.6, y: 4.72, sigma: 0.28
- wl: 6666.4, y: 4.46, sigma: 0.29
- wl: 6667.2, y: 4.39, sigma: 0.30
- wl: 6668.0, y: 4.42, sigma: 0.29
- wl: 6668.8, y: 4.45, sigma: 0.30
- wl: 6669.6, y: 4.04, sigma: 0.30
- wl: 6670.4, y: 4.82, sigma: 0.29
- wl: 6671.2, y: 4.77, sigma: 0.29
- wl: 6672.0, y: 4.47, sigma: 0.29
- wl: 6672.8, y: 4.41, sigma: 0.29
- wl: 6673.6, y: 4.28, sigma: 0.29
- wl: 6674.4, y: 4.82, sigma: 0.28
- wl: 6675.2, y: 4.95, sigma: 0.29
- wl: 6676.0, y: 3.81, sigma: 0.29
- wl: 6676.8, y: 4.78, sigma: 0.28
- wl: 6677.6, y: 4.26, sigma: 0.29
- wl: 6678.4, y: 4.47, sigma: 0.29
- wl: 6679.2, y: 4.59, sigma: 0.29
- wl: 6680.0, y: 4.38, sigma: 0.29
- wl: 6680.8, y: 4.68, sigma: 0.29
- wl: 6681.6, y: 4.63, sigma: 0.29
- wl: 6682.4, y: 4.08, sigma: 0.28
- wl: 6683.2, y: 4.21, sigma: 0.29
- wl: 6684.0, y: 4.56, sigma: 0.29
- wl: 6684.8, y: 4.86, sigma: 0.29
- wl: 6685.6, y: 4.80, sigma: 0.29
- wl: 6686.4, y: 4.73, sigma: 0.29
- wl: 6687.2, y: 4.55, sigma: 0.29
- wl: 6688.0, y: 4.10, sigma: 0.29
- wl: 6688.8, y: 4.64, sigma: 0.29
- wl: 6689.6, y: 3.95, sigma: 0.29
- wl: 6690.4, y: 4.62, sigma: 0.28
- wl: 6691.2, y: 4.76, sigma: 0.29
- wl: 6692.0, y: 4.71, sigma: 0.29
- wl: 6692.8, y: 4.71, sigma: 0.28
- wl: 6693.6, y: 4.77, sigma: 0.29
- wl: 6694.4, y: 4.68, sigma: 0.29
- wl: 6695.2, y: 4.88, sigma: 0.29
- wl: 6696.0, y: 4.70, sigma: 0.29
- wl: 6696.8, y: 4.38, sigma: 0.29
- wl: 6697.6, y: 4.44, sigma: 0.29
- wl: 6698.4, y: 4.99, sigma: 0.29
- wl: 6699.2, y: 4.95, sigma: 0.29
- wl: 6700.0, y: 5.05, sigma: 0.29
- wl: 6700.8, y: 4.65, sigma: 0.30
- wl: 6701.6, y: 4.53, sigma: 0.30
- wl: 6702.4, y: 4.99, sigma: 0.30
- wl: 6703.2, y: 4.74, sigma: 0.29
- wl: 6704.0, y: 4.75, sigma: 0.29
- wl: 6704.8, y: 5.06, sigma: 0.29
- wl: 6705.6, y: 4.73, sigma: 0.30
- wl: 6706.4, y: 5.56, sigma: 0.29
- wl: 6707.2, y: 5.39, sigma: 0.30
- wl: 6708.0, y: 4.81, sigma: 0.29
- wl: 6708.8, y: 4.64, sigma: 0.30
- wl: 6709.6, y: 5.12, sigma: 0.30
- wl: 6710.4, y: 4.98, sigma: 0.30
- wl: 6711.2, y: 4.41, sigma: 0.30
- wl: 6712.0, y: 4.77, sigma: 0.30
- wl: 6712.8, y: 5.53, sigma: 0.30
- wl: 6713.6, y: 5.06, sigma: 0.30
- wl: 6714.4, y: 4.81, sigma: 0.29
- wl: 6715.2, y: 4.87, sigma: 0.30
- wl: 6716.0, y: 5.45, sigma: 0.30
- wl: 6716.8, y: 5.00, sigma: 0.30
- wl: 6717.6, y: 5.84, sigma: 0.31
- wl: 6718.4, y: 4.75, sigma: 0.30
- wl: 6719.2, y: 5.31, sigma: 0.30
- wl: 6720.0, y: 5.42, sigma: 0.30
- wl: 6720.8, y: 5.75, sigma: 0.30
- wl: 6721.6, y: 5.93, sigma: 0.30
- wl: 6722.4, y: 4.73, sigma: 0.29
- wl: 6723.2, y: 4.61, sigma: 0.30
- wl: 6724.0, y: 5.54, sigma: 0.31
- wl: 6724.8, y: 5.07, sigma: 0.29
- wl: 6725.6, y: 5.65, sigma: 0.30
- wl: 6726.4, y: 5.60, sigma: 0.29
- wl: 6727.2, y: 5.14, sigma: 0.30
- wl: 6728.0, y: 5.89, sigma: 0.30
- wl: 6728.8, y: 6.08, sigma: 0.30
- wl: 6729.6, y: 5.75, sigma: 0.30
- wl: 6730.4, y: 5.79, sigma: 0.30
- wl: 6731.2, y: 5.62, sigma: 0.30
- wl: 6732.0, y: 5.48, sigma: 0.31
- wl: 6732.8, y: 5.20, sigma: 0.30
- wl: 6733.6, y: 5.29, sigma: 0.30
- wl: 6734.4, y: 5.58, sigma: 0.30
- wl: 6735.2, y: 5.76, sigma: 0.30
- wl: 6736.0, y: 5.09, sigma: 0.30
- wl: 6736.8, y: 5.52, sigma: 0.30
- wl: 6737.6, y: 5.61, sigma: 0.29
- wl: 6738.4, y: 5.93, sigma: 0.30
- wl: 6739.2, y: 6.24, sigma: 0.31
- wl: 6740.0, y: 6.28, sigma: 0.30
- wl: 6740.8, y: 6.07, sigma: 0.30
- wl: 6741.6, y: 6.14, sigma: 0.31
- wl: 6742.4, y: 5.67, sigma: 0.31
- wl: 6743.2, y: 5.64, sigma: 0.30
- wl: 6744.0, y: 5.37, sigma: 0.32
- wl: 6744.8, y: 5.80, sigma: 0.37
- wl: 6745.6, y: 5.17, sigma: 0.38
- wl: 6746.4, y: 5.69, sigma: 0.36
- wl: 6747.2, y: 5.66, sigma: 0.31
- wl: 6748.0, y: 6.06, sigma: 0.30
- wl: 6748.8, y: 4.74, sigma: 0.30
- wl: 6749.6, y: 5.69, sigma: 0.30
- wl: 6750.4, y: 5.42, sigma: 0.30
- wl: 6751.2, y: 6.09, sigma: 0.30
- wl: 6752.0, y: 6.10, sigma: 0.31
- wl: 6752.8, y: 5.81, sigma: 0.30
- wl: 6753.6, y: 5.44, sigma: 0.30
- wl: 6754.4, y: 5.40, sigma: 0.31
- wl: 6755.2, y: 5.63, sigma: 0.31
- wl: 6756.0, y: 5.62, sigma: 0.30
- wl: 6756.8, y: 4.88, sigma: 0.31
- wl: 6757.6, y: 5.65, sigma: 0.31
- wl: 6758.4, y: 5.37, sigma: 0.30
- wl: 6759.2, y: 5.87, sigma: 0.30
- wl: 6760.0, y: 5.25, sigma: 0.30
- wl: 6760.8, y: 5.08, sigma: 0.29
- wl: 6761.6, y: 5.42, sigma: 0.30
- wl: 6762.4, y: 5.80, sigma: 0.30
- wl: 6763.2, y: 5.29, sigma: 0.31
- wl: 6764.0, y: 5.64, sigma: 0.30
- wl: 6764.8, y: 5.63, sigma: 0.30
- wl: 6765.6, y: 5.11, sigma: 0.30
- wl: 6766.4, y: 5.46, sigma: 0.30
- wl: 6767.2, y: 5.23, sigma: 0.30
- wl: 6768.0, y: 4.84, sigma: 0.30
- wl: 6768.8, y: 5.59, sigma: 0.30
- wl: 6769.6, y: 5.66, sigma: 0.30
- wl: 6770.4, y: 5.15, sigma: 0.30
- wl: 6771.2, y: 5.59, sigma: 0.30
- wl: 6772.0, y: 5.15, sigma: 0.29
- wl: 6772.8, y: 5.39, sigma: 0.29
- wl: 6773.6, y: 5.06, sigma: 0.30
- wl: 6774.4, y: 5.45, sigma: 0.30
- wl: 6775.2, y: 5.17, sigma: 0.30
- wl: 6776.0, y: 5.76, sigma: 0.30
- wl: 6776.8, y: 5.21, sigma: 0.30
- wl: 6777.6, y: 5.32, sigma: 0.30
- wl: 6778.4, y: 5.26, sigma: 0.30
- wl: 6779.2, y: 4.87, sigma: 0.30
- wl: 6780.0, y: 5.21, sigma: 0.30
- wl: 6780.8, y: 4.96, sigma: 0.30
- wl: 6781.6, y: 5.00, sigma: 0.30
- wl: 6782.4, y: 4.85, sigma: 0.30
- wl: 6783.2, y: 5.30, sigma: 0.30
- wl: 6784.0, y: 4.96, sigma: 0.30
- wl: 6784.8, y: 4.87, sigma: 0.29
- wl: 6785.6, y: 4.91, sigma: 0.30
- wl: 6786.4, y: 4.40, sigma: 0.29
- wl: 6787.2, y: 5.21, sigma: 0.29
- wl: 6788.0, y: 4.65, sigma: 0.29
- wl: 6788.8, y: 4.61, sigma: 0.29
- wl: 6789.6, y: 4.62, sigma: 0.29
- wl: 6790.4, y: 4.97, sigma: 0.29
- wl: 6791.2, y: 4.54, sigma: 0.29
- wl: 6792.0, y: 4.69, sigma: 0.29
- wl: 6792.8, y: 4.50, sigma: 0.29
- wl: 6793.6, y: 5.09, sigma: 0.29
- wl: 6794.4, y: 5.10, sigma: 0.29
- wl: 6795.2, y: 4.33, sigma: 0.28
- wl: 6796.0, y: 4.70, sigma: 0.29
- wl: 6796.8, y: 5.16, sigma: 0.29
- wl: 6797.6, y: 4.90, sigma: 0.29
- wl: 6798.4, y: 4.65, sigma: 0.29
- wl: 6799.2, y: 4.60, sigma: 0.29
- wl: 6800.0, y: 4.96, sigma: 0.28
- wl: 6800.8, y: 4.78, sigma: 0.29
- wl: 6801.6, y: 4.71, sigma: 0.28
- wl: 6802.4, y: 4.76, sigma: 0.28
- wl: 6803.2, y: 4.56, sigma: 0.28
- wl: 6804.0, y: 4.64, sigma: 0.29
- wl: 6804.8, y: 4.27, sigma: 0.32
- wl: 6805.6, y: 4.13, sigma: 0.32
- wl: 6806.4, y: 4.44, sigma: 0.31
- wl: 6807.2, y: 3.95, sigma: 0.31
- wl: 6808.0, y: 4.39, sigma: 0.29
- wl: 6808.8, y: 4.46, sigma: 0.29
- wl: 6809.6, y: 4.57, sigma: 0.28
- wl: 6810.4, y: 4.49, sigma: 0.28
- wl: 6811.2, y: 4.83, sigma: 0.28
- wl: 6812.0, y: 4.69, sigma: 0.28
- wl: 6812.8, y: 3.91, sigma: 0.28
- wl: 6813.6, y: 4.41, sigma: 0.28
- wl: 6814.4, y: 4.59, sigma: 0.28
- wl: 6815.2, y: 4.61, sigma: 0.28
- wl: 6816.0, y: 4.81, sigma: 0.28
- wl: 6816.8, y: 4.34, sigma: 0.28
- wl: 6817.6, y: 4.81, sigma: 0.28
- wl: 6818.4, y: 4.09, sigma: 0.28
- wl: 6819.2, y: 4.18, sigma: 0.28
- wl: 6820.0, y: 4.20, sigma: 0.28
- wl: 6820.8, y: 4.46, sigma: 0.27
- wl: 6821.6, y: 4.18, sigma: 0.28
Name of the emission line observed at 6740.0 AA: Hgamma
